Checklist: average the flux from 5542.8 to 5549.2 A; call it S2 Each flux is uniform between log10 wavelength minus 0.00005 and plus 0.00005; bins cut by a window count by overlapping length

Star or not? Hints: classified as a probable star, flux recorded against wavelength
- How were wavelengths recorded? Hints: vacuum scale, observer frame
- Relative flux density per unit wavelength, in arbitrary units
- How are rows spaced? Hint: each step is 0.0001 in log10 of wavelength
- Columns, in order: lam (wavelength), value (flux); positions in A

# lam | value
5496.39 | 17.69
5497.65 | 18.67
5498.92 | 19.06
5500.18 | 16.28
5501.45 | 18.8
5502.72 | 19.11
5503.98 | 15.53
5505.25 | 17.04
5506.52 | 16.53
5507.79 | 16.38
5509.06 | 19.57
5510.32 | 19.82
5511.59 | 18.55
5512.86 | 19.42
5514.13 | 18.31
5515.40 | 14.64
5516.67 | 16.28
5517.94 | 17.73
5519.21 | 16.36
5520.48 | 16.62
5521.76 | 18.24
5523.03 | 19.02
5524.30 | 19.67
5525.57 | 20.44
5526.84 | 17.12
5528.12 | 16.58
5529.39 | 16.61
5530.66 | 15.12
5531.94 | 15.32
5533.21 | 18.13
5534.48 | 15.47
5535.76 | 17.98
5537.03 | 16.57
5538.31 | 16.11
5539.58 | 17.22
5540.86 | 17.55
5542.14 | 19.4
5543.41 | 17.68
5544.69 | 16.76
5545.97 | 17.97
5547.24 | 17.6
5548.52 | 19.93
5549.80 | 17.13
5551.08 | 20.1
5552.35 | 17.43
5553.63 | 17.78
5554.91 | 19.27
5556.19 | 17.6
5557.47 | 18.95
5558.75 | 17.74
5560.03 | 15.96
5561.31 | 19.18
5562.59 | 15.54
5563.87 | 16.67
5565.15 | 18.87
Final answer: 18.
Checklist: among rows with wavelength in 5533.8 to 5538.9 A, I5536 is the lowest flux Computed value 15.47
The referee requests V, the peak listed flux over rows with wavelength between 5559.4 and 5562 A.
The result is 19.18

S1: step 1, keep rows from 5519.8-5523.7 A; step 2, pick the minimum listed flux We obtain 16.62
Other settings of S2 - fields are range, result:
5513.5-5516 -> 16.5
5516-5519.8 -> 16.8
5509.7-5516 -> 18.2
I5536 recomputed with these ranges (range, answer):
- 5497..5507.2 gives 15.53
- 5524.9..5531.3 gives 15.12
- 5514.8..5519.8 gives 14.64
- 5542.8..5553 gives 16.76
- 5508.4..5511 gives 19.57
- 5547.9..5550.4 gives 17.13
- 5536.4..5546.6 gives 16.11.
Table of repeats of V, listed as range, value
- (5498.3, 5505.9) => 19.11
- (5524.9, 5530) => 20.44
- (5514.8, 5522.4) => 18.24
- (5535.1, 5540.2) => 17.98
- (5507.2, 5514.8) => 19.82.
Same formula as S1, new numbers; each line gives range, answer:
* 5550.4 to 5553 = 17.43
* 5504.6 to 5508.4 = 16.38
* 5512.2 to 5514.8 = 18.31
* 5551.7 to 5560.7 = 15.96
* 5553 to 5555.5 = 17.78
